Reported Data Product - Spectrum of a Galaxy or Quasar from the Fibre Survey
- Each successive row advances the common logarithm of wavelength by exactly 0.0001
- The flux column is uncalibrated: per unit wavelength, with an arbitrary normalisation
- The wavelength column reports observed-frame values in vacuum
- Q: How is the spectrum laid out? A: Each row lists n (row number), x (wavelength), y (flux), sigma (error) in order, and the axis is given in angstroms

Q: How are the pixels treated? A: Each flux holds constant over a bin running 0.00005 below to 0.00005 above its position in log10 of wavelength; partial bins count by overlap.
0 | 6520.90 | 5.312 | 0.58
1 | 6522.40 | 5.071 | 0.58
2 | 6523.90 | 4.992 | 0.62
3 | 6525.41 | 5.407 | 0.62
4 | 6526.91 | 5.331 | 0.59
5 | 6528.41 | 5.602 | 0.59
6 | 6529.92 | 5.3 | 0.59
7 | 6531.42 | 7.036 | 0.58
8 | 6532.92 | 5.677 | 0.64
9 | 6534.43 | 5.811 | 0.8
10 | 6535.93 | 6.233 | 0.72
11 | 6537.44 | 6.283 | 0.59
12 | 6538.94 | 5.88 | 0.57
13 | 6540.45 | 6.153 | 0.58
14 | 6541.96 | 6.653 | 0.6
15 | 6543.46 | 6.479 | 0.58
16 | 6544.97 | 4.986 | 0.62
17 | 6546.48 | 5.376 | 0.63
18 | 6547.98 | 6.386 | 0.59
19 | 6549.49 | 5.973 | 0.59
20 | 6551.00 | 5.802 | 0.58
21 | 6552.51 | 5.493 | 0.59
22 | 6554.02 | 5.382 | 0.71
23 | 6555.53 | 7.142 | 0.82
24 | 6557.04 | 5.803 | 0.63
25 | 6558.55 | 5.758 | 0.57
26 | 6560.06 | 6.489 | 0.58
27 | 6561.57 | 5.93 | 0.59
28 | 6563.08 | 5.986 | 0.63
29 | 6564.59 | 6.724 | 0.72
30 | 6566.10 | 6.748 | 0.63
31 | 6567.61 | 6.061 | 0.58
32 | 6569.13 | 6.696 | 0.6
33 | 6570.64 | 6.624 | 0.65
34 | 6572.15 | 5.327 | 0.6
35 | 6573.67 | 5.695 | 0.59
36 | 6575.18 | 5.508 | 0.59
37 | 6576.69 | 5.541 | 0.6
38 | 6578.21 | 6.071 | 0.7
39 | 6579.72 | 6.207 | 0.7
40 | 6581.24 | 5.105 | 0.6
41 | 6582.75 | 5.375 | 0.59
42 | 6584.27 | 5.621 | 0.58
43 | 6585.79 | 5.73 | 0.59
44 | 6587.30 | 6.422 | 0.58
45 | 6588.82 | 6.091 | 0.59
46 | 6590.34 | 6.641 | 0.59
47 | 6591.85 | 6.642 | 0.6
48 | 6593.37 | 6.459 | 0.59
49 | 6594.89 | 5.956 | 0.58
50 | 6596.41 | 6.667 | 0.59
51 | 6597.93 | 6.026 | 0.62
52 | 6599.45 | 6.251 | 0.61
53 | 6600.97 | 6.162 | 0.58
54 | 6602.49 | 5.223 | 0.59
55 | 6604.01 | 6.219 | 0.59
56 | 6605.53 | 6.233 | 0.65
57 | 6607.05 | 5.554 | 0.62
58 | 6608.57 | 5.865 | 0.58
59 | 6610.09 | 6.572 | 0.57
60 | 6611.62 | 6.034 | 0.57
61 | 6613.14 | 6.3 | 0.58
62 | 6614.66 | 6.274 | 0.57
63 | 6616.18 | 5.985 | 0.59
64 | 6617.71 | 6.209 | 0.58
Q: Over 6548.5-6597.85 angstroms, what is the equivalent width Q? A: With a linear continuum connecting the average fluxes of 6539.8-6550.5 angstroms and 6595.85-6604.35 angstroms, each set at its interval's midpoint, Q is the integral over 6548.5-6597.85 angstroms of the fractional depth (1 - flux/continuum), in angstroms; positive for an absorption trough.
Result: -0.2 angstroms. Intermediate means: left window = 5.99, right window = 6.07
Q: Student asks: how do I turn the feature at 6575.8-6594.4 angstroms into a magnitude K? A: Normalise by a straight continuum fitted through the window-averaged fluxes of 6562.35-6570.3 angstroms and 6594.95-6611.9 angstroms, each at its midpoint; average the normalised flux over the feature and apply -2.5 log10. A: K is 0.05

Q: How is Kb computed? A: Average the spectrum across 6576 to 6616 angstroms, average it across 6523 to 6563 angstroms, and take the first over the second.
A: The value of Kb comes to 1.03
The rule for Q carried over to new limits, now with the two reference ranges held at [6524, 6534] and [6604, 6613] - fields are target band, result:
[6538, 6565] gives -1.04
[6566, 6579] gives -0.21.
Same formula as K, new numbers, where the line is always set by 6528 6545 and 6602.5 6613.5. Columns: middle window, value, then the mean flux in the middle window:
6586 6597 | -0.057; 6.38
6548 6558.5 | 0.019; 5.95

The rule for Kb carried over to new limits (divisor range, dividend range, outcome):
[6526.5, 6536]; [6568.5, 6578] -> 1.01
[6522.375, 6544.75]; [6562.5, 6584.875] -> 1.02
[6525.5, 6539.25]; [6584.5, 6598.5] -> 1.07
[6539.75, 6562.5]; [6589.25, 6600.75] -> 1.06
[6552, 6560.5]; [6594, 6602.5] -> 1.02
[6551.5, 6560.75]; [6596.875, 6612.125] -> 1.00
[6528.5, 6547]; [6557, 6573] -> 1.04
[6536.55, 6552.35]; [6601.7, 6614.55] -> 1.01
